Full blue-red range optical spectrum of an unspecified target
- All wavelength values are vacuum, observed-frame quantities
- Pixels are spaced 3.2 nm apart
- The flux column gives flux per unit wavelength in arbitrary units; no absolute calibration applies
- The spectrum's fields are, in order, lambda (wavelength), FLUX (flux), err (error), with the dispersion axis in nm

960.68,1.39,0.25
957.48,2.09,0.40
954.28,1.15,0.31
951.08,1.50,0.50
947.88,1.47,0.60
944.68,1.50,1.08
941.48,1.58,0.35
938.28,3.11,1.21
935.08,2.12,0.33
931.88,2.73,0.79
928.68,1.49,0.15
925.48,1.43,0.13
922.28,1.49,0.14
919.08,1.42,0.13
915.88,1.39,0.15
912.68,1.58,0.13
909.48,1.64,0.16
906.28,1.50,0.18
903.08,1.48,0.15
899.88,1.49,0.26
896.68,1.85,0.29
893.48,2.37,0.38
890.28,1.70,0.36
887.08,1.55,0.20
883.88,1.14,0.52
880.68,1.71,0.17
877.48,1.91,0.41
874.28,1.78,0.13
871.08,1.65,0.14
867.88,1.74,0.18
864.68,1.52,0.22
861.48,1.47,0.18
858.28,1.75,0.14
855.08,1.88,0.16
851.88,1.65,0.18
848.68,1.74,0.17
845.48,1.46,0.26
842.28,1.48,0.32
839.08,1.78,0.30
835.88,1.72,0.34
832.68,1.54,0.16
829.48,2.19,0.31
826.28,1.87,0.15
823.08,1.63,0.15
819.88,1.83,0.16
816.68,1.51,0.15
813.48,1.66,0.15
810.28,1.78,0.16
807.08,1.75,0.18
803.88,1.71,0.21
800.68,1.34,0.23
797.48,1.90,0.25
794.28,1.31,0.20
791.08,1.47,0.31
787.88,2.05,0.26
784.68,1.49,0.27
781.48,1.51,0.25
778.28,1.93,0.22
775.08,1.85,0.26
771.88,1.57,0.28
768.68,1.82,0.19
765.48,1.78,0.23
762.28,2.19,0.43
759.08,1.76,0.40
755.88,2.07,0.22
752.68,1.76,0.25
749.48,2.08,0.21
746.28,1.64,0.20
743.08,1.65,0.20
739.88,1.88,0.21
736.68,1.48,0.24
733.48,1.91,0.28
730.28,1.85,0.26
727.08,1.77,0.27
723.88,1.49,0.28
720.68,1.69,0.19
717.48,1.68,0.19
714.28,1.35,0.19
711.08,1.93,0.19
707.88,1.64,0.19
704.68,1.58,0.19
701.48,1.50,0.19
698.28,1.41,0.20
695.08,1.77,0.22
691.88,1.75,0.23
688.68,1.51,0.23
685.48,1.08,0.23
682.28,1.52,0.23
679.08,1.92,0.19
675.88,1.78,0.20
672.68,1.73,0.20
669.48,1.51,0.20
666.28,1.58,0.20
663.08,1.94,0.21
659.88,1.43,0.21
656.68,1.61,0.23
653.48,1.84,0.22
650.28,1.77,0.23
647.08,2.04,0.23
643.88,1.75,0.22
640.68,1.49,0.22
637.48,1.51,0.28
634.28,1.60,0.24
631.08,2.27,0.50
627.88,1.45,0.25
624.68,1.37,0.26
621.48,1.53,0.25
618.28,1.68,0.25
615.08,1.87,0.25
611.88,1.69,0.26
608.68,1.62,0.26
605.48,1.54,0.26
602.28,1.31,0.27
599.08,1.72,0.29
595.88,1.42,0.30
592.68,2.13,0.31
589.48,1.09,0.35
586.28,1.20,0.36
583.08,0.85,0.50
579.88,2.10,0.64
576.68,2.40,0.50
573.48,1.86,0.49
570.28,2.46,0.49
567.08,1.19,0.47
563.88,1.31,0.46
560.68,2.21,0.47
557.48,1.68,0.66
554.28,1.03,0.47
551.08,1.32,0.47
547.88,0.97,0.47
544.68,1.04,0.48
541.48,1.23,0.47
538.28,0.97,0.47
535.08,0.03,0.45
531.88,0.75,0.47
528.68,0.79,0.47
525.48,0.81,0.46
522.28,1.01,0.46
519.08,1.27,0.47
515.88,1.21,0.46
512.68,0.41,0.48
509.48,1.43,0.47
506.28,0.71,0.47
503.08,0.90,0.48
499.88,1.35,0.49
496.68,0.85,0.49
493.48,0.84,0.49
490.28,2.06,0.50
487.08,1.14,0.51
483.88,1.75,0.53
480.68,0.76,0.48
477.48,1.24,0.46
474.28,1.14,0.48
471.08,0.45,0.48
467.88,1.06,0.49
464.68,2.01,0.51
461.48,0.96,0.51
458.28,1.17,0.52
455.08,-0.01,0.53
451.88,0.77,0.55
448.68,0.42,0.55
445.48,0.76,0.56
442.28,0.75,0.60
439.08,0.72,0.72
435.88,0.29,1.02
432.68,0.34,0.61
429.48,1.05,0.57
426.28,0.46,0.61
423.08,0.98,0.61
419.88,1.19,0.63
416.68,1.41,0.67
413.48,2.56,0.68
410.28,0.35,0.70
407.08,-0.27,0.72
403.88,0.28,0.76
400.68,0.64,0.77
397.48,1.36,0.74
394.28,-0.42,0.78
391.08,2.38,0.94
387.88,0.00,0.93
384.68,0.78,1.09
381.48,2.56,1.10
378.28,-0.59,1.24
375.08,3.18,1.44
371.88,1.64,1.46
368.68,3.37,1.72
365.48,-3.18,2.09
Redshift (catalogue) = 0.359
